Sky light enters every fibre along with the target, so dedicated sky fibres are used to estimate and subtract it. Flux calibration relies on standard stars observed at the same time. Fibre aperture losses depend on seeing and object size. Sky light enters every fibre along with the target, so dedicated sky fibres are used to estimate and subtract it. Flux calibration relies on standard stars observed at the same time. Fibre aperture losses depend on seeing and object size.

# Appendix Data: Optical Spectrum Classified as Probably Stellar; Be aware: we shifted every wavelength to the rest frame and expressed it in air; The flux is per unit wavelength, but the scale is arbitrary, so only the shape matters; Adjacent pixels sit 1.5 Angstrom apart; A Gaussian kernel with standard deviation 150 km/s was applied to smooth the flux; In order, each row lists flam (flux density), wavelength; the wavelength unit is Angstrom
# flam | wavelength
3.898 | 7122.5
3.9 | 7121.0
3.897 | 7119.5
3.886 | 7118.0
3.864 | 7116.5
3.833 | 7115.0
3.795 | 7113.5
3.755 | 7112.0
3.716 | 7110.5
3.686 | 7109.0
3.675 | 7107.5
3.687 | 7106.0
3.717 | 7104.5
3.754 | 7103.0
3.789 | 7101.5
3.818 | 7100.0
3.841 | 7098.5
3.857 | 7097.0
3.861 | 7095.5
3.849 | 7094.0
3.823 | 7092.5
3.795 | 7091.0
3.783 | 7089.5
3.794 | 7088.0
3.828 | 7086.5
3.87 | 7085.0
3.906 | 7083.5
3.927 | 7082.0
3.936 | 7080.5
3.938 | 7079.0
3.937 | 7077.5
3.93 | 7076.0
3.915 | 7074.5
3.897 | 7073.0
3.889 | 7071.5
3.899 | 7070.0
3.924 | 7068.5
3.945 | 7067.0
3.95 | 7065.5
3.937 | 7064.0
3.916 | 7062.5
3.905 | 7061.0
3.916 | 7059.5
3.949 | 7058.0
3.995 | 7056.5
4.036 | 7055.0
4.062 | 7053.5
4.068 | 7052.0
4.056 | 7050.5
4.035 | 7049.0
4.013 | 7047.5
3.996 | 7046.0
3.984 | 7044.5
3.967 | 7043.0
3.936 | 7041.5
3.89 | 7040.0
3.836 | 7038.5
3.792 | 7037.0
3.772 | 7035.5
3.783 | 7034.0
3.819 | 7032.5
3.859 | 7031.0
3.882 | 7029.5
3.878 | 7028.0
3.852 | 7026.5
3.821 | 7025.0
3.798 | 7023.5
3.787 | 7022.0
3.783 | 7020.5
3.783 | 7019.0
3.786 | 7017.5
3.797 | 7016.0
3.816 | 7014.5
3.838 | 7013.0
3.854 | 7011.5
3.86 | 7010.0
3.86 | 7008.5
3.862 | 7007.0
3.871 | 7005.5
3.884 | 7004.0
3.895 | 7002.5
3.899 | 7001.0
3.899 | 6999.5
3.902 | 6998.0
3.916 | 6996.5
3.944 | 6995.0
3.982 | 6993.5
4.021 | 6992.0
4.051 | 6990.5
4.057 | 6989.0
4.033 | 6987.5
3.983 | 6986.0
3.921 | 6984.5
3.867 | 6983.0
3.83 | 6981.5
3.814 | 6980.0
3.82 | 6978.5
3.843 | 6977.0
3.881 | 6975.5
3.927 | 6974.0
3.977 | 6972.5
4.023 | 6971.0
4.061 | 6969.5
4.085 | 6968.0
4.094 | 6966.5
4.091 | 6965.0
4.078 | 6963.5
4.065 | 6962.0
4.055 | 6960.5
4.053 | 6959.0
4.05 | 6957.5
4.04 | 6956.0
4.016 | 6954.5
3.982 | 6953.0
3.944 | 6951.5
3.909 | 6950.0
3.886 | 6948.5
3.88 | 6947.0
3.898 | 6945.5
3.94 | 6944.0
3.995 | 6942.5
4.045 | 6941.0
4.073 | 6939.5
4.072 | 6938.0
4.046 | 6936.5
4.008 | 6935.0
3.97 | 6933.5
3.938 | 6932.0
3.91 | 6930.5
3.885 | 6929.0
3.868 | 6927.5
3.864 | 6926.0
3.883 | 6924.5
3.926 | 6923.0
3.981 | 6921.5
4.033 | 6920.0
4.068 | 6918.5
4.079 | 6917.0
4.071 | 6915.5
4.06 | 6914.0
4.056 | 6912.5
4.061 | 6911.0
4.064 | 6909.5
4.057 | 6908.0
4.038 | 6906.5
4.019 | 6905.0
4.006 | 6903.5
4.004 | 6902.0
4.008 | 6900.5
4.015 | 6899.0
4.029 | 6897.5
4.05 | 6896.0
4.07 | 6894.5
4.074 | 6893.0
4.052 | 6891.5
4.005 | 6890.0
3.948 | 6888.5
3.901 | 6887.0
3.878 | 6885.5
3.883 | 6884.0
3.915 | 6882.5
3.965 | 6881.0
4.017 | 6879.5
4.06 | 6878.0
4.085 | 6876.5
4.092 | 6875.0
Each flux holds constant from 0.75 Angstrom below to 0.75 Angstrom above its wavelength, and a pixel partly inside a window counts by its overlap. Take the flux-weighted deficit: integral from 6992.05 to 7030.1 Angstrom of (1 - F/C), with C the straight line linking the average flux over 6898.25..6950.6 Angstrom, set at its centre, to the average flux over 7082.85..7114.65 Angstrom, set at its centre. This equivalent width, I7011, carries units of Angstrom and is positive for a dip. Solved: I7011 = 0.29 Angstrom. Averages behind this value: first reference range 3.99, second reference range 3.79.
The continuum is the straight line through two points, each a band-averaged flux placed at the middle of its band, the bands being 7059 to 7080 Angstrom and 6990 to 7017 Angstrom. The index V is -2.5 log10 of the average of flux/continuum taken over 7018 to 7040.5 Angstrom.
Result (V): 0.02 mag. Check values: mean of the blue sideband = 3.89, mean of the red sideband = 3.92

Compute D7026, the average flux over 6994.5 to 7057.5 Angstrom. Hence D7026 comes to 3.89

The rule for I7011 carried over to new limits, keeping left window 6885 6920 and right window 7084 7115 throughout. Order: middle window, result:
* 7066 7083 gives -0.5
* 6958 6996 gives -0.4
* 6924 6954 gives 0.2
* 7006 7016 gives 0.1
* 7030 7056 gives -0.5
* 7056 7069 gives -0.4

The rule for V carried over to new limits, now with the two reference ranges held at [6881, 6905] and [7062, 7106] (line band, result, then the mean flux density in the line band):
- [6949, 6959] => -0.01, 3.99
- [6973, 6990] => 0.01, 3.91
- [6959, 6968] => -0.04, 4.08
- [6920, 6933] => 0.01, 3.92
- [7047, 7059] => -0.04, 4.02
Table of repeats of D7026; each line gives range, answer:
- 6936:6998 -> 3.98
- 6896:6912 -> 4.03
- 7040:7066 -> 3.98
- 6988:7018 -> 3.9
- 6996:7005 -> 3.9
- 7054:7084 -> 3.93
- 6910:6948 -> 3.98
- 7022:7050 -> 3.88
